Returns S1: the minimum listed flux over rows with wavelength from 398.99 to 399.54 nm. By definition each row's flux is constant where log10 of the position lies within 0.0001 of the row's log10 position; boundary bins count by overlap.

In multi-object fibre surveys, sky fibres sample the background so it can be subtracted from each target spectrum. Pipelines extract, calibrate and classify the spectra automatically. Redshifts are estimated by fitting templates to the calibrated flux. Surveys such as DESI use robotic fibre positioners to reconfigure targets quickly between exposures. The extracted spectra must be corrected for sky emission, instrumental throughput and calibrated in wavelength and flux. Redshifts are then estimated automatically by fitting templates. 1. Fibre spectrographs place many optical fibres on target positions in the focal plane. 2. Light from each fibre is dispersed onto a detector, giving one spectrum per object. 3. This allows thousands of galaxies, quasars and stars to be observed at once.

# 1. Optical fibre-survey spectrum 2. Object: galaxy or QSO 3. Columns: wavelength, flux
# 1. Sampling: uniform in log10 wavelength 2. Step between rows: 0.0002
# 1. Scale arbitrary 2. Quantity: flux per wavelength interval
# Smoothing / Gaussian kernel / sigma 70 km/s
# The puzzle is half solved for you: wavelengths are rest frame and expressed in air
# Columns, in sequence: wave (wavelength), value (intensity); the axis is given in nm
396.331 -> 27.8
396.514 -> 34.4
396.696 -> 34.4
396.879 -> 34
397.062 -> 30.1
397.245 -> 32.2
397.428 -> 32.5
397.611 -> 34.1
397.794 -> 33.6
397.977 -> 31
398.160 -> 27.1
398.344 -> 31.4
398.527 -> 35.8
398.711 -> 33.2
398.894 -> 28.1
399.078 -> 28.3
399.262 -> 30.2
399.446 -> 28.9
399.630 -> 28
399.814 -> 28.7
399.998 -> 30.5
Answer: 28.3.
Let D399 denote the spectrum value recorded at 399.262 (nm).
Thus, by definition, 30.2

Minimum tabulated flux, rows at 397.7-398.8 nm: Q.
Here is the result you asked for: 27.1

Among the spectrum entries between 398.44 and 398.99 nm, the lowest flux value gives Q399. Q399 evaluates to 28.1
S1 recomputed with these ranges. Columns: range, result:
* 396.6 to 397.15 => 30.1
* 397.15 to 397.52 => 32.2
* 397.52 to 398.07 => 31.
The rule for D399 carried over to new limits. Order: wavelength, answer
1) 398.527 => 35.8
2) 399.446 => 28.9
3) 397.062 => 30.1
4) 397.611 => 34.1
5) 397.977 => 31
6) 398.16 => 27.1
